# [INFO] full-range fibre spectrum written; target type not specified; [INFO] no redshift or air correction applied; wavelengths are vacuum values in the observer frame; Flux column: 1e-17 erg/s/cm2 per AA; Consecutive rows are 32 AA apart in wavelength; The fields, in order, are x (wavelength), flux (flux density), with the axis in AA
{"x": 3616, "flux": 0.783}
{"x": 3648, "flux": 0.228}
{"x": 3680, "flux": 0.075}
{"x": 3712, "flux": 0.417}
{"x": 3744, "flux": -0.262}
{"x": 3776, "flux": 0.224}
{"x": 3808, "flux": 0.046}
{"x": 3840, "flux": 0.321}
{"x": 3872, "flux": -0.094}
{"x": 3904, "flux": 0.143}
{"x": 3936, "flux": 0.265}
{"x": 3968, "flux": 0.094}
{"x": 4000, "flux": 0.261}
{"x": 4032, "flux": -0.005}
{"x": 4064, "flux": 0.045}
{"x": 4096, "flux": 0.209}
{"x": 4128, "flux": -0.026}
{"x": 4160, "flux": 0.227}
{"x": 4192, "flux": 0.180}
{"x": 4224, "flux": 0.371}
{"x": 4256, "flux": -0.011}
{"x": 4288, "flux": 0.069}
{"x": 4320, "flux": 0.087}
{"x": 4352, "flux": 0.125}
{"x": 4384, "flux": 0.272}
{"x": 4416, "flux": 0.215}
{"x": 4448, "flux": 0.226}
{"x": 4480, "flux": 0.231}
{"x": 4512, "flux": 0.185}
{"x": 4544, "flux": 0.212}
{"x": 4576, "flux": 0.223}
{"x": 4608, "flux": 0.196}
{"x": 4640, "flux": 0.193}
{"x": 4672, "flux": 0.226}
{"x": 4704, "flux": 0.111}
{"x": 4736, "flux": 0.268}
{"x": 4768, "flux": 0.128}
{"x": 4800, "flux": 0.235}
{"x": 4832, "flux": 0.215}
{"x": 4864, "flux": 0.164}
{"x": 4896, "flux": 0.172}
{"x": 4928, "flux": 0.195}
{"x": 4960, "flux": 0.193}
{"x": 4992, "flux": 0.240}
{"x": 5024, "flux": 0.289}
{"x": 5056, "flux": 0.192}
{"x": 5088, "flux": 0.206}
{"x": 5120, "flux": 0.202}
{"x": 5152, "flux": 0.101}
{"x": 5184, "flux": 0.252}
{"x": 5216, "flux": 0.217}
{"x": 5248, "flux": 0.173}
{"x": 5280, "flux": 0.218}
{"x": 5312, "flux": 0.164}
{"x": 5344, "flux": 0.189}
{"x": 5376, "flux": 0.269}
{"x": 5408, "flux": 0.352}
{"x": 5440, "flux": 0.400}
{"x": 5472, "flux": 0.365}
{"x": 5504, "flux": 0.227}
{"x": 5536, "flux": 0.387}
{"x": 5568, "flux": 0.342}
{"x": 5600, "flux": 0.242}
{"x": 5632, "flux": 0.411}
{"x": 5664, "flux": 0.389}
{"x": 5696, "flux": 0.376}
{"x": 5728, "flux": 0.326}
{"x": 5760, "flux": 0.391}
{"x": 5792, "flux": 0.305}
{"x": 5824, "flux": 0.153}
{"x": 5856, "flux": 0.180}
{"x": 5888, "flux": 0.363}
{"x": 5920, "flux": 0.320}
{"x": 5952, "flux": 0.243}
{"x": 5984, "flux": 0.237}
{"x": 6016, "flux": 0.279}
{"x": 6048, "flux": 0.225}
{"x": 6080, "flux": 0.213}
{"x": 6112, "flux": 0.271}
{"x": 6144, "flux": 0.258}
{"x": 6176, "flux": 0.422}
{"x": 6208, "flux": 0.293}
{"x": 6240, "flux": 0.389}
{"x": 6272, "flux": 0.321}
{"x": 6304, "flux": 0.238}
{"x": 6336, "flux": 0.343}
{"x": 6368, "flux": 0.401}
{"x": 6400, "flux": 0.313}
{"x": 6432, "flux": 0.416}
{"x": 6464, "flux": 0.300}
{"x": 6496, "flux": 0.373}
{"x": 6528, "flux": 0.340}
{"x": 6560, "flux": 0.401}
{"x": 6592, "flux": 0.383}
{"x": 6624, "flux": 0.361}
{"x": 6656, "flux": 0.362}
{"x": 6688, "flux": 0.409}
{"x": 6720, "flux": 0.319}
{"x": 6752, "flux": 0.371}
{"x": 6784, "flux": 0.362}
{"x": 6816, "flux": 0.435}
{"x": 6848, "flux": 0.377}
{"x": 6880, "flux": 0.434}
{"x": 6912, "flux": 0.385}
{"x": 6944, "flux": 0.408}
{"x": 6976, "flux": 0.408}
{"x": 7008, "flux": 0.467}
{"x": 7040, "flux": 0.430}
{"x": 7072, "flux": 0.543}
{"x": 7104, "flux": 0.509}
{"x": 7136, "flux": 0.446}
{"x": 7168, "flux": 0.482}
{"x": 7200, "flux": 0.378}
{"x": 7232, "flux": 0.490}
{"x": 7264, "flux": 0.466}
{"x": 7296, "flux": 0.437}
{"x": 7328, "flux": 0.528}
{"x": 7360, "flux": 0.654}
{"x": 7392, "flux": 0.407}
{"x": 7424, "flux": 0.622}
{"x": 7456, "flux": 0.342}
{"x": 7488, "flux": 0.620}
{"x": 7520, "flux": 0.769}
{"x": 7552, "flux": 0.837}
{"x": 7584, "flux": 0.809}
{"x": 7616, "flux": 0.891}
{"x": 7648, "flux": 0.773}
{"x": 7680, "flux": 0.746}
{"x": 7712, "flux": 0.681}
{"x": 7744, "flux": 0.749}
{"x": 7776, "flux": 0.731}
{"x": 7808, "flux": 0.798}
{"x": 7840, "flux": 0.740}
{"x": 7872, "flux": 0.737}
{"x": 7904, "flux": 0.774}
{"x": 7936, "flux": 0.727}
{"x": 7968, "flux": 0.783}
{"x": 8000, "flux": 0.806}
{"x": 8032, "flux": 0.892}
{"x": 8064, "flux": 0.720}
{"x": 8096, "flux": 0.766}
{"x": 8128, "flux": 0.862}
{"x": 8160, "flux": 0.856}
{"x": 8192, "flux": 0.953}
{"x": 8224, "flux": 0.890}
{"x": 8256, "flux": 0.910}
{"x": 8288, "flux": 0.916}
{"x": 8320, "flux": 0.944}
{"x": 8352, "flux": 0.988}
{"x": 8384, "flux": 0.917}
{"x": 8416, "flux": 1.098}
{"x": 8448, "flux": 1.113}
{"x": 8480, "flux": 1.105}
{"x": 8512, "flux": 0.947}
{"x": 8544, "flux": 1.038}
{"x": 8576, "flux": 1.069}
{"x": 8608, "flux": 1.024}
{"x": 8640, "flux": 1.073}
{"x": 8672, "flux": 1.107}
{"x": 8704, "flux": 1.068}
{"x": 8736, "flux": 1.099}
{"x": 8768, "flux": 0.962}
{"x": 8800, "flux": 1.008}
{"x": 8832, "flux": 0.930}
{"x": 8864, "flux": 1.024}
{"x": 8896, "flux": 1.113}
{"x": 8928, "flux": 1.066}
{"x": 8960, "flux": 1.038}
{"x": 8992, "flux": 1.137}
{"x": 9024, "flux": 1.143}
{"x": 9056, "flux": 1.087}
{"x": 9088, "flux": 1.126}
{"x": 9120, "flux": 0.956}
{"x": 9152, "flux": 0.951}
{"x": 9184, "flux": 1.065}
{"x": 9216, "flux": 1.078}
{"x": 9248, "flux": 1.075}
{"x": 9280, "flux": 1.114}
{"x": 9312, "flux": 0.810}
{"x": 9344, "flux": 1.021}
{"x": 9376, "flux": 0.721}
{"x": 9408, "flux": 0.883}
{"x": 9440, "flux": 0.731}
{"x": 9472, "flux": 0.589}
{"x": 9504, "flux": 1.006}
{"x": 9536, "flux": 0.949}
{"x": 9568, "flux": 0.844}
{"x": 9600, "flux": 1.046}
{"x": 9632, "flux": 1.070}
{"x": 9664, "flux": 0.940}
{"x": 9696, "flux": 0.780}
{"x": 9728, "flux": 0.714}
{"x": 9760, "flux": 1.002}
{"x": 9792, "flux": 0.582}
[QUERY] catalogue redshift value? 0.877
